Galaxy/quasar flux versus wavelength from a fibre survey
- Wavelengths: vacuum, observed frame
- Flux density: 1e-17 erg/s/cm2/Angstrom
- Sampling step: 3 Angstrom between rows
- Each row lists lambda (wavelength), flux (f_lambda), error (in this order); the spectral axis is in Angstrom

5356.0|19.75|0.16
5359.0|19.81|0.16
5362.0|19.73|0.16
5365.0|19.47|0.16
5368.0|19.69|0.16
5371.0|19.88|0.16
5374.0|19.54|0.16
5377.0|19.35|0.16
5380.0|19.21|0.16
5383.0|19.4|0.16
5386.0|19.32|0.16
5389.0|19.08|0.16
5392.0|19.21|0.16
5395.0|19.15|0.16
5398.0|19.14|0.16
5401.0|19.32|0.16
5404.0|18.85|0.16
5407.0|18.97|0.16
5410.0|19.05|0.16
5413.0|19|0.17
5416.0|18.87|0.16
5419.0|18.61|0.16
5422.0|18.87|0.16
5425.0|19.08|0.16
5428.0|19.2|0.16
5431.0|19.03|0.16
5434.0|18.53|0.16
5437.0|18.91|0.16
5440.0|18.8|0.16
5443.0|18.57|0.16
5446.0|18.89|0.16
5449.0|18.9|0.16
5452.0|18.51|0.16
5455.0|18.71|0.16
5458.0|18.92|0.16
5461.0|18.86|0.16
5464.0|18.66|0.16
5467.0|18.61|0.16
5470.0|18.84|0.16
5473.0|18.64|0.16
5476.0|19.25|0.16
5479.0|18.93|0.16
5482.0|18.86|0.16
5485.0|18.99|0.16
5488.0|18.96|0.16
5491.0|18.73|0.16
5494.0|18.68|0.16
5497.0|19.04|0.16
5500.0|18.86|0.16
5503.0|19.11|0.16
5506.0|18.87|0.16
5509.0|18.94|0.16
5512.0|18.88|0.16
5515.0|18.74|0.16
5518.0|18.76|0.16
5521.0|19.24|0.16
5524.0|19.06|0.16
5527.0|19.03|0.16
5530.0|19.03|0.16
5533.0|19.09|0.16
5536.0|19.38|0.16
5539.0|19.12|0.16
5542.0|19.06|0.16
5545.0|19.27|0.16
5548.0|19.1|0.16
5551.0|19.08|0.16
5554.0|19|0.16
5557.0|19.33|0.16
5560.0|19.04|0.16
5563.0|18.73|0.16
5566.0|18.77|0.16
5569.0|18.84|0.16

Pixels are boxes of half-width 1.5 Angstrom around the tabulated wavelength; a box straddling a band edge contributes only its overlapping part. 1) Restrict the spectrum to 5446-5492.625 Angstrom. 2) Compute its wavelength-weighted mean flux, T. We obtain 18.8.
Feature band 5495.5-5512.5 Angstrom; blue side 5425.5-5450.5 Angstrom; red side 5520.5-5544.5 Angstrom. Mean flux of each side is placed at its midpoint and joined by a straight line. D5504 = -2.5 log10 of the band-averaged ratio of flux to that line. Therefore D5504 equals 0.01 mag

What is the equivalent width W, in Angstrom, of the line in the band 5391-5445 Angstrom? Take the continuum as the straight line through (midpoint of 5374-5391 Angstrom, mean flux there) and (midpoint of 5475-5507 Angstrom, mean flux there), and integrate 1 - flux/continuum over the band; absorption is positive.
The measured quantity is 0.63 Angstrom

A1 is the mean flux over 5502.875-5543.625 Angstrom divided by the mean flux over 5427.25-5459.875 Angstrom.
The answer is 1.01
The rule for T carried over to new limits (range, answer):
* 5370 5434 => 19.1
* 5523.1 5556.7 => 19.1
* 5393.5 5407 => 19.1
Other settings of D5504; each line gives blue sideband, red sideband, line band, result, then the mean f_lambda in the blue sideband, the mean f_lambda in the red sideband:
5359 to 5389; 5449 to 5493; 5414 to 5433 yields 0.013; 19.5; 18.8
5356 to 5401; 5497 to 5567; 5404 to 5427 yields 0.023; 19.4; 19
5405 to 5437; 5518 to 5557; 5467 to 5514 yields 0.008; 18.9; 19.1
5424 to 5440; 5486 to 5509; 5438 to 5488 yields 0.006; 18.9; 18.9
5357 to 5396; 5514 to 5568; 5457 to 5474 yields 0.028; 19.5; 19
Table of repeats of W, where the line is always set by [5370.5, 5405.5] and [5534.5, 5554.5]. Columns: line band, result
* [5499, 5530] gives 0.36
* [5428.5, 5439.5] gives 0.22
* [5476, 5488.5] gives 0.15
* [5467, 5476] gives 0.19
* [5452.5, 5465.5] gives 0.30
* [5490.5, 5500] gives 0.18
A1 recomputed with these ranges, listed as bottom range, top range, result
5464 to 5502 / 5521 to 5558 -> 1.01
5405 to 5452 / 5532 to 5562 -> 1.01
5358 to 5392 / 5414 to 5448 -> 0.97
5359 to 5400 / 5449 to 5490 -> 0.97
